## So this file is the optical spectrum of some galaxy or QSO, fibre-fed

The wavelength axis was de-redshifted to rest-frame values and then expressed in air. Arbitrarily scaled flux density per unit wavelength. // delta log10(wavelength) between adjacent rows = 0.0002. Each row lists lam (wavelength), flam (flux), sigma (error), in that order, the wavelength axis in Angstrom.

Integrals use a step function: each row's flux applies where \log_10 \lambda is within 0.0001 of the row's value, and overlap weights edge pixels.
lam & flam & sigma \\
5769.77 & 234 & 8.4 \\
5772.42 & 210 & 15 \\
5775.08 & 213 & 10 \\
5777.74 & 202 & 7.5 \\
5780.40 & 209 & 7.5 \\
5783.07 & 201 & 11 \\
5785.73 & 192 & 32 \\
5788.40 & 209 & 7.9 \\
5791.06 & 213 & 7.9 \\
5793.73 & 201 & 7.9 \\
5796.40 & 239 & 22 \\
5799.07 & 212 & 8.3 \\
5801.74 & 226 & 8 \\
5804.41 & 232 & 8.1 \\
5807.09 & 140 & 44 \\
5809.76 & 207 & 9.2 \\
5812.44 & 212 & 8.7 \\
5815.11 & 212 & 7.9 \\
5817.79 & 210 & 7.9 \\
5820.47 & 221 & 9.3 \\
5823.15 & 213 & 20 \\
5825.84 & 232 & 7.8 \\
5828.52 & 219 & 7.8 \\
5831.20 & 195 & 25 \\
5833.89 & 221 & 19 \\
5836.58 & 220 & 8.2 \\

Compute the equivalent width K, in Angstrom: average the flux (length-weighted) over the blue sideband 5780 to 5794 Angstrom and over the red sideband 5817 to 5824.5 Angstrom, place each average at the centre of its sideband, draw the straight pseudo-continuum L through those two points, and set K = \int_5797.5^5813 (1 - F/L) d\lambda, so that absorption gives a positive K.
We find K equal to 0.4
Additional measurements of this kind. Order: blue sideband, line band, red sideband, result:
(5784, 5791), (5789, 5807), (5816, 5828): -0.6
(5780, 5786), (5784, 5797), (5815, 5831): -0.3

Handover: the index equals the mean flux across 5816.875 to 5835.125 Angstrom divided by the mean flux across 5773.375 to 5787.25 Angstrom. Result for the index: 1.1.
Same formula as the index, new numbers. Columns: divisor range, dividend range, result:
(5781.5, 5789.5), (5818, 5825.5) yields 1.09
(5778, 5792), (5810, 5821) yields 1.04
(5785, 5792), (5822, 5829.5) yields 1.08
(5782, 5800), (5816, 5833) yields 1.03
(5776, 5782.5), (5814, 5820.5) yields 1.04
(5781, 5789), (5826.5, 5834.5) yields 1.06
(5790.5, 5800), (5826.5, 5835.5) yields 0.99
